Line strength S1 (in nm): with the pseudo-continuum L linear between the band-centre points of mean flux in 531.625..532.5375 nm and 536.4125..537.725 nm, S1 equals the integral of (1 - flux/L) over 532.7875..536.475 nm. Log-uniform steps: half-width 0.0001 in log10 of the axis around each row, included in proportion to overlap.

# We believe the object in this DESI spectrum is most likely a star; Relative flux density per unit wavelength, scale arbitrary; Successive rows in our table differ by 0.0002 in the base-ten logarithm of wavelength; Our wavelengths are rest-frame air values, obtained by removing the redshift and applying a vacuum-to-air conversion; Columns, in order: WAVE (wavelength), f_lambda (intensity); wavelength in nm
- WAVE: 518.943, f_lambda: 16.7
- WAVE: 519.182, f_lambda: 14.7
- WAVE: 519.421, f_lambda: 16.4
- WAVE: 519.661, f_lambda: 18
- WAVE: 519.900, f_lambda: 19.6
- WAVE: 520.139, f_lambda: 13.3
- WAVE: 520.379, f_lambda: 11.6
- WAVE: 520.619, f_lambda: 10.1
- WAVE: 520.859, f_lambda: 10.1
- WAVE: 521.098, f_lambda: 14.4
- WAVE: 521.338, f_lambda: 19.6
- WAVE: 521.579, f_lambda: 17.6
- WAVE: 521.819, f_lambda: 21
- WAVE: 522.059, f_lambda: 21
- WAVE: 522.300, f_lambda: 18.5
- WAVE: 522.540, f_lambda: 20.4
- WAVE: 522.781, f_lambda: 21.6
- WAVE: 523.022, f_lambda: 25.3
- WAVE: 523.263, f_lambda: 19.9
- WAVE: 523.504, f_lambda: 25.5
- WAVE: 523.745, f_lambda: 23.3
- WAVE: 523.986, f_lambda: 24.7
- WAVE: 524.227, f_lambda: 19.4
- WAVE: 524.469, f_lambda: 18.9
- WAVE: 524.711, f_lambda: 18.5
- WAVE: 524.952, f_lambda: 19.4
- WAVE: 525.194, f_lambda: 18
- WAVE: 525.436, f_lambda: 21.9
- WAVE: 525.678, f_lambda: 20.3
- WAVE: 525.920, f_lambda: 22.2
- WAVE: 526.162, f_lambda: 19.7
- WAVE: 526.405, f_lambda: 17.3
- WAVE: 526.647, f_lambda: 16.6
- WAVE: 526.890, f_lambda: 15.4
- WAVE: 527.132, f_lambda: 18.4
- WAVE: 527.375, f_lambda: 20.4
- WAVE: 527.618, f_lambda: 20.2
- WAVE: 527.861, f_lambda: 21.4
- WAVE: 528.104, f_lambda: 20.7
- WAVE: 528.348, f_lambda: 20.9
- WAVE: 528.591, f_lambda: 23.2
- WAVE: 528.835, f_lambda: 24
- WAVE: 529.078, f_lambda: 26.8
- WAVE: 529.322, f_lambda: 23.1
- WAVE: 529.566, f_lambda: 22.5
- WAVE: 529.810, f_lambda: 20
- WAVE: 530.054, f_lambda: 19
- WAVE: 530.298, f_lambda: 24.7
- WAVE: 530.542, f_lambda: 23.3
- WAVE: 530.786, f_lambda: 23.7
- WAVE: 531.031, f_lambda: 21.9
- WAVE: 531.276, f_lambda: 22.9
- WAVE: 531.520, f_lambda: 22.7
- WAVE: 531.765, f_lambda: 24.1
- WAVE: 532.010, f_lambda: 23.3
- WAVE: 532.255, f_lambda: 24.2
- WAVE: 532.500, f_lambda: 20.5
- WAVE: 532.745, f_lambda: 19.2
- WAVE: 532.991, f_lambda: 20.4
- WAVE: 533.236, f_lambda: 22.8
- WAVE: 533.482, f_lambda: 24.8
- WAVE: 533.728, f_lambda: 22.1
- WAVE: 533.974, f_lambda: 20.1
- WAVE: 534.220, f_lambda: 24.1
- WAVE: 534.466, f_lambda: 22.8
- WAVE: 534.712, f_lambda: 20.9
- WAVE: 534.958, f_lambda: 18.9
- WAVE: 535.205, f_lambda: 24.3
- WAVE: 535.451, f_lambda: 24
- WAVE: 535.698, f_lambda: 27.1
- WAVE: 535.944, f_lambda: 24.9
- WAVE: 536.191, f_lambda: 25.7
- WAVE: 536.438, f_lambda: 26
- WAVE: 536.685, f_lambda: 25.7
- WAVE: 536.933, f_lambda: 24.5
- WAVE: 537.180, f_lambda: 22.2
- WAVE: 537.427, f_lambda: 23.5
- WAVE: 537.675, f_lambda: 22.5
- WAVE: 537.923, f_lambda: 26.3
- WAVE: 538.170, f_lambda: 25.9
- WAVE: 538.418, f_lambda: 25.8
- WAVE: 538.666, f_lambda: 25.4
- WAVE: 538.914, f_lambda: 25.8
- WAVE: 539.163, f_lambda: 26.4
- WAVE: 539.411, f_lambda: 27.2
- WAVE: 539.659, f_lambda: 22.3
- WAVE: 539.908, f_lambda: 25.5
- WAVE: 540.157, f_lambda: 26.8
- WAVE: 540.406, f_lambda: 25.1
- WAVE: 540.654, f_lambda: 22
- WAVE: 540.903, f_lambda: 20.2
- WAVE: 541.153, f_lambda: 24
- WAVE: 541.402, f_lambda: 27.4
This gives 0.08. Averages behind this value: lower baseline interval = 23.3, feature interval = 23.1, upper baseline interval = 24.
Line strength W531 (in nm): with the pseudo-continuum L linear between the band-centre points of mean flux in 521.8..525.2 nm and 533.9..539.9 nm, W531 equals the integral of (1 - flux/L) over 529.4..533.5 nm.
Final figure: 0.13 nm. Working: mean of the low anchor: 21.1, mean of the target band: 22.3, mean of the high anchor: 24.3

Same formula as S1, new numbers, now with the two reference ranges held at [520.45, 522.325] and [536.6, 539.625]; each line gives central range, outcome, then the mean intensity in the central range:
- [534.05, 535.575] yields 0.06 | 22.4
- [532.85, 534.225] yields 0.03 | 22.2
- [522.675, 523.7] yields -0.35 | 23.1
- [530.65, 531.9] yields -0.09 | 23.1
